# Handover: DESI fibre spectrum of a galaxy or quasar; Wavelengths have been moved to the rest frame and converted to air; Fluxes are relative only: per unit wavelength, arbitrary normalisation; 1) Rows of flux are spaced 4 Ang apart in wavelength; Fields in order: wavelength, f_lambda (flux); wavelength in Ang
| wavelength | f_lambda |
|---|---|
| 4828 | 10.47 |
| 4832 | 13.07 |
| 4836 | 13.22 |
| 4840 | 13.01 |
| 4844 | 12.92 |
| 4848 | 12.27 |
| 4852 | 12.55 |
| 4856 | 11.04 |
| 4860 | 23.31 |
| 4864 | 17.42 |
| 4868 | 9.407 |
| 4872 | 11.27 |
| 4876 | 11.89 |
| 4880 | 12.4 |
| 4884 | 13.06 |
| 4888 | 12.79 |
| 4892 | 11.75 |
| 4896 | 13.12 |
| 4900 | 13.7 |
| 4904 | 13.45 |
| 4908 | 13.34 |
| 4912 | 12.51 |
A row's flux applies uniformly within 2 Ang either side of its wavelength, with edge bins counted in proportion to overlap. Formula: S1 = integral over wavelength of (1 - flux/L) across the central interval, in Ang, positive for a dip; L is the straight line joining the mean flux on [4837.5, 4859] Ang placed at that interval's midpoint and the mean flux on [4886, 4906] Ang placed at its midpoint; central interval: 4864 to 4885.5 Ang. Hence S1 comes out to 1.4 Ang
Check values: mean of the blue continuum 12.9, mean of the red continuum 13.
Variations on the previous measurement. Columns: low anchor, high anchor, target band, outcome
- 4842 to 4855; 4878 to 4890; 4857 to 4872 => -3.61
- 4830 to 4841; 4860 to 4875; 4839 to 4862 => -1.11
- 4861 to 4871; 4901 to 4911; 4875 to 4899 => 2.03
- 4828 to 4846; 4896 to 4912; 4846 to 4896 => -0.82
